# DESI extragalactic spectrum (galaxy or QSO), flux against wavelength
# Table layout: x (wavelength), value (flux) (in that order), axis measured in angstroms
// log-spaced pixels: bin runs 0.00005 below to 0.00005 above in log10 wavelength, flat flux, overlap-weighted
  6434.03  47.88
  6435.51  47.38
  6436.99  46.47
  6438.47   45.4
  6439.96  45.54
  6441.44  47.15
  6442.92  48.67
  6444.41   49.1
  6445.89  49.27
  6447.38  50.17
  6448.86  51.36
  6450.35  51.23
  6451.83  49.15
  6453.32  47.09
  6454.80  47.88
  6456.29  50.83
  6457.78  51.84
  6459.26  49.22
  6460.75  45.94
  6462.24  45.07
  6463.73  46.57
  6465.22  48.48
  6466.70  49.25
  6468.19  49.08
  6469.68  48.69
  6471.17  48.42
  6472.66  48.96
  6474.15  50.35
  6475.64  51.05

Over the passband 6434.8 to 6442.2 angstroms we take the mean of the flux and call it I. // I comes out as 46.4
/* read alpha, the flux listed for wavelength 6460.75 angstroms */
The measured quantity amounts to 45.94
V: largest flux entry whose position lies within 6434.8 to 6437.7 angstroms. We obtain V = 47.38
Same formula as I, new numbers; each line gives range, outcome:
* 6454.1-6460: 50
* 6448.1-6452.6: 50.6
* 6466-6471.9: 48.8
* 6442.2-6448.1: 49.2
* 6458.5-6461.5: 47.6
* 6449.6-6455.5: 48.9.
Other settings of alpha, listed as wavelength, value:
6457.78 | 51.84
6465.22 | 48.48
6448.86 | 51.36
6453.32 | 47.09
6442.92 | 48.67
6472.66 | 48.96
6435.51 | 47.38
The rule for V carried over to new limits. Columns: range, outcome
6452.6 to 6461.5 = 51.84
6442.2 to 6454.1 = 51.36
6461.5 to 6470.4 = 49.25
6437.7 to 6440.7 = 45.54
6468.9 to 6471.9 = 48.69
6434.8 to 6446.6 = 49.27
